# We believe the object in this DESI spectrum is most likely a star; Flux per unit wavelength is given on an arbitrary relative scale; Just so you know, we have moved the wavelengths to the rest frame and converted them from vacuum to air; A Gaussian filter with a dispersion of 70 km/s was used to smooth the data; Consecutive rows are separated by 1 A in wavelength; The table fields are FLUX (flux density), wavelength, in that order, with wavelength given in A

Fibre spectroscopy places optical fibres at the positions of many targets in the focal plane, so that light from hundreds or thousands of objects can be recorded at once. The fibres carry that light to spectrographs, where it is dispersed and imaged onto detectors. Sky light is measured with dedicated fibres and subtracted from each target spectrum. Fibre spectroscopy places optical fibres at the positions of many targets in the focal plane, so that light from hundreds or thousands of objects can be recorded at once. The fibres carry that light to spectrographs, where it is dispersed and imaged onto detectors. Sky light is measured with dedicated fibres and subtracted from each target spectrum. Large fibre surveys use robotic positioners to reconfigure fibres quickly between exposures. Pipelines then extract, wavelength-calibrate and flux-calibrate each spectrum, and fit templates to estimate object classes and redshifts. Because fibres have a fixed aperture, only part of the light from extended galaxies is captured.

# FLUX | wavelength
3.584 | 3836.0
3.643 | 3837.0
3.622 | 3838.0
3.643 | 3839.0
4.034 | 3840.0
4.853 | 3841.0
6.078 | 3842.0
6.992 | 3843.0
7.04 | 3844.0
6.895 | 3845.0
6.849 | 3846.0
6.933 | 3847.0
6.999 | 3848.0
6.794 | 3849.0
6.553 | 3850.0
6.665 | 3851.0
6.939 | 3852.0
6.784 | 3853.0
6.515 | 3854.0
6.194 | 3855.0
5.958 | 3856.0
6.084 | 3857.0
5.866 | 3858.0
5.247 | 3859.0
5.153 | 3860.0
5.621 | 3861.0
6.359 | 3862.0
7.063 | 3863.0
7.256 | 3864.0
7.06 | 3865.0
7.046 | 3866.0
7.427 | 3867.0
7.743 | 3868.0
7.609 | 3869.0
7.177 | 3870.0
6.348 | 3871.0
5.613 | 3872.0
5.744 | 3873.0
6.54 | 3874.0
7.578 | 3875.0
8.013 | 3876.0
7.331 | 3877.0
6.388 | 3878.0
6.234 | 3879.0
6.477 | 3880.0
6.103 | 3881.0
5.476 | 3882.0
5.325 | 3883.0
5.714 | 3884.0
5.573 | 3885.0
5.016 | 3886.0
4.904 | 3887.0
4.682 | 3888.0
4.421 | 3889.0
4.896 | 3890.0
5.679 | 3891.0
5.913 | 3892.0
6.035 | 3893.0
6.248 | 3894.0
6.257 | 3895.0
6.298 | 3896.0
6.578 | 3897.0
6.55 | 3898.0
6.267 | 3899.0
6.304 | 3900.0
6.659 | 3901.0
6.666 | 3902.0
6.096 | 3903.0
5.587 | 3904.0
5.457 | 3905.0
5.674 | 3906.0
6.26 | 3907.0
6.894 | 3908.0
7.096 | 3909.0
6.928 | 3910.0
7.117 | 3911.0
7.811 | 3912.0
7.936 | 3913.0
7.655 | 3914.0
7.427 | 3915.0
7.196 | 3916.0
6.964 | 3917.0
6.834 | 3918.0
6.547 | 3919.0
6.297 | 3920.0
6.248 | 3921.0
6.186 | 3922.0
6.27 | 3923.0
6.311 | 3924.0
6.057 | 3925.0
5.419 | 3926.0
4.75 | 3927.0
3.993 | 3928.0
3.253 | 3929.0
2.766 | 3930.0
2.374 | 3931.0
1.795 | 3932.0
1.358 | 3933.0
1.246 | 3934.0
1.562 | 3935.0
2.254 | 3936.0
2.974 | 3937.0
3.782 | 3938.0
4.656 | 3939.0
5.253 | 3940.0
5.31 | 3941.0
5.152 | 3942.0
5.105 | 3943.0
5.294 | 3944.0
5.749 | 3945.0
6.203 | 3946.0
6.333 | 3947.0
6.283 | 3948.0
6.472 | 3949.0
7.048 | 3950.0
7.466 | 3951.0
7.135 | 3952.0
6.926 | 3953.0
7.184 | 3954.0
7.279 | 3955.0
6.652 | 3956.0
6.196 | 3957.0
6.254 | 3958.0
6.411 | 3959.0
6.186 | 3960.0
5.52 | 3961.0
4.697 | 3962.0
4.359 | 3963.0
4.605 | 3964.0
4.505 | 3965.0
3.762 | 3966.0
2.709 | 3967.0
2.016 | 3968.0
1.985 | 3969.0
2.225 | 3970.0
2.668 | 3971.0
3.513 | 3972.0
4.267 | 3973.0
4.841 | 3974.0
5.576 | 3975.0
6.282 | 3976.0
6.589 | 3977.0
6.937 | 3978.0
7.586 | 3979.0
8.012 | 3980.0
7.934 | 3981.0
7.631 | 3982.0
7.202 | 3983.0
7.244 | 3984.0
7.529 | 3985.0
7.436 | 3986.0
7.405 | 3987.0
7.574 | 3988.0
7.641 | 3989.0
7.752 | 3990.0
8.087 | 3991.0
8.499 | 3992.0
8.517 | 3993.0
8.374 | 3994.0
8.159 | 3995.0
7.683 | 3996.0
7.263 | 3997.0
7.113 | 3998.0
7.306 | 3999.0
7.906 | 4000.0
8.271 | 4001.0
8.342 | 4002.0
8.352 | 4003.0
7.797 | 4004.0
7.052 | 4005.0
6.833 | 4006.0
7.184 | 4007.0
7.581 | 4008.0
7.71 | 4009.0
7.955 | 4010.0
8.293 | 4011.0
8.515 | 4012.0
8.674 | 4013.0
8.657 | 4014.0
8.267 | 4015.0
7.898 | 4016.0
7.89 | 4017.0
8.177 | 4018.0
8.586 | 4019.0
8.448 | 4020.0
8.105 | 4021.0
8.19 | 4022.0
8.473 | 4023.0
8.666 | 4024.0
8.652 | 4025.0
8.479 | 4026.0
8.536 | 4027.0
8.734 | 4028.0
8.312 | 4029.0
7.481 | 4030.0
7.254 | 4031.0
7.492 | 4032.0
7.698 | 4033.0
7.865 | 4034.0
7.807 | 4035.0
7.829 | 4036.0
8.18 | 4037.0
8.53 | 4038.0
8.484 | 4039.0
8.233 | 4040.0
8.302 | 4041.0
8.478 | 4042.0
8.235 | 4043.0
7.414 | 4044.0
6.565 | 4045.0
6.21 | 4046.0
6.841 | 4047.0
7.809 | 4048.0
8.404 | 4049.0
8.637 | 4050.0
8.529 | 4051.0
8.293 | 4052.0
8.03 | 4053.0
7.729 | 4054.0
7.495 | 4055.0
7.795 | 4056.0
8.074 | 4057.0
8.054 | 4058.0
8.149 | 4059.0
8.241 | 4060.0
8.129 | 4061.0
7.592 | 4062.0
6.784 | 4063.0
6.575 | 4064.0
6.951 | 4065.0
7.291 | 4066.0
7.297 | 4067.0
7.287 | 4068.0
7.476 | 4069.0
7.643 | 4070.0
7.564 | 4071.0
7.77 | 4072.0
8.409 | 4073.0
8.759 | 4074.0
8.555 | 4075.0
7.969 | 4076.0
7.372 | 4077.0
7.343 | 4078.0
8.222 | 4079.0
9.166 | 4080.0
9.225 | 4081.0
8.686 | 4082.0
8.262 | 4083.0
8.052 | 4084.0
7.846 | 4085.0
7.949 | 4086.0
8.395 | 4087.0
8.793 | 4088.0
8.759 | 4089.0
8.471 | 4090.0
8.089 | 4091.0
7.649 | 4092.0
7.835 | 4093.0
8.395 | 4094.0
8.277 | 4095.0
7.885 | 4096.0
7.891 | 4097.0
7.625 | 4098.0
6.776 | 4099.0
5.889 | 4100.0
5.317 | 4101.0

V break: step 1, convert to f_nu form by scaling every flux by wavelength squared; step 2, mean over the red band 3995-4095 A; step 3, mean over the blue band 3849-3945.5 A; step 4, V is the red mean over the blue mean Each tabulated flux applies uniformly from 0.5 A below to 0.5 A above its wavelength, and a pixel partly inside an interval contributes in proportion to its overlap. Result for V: 1.48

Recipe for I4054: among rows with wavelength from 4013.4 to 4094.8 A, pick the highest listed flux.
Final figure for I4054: 9.225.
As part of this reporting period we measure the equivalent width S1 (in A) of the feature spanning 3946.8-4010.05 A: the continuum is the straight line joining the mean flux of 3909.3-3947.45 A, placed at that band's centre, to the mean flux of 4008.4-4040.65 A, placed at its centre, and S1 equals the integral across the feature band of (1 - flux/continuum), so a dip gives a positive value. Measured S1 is 2.28 A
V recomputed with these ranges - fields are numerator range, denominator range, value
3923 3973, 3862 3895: 0.77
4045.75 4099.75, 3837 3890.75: 1.43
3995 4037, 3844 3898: 1.36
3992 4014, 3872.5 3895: 1.41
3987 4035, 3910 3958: 1.51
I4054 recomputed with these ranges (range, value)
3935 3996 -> 8.517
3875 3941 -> 8.013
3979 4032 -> 8.734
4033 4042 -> 8.53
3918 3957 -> 7.466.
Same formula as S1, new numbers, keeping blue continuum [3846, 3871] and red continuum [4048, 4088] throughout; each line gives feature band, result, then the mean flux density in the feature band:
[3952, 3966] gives 2.7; 5.87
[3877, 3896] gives 3.1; 5.69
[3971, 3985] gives 2.0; 6.34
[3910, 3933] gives 4.3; 5.71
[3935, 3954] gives 4.6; 5.46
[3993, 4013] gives -0.7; 7.81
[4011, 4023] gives -1.1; 8.32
